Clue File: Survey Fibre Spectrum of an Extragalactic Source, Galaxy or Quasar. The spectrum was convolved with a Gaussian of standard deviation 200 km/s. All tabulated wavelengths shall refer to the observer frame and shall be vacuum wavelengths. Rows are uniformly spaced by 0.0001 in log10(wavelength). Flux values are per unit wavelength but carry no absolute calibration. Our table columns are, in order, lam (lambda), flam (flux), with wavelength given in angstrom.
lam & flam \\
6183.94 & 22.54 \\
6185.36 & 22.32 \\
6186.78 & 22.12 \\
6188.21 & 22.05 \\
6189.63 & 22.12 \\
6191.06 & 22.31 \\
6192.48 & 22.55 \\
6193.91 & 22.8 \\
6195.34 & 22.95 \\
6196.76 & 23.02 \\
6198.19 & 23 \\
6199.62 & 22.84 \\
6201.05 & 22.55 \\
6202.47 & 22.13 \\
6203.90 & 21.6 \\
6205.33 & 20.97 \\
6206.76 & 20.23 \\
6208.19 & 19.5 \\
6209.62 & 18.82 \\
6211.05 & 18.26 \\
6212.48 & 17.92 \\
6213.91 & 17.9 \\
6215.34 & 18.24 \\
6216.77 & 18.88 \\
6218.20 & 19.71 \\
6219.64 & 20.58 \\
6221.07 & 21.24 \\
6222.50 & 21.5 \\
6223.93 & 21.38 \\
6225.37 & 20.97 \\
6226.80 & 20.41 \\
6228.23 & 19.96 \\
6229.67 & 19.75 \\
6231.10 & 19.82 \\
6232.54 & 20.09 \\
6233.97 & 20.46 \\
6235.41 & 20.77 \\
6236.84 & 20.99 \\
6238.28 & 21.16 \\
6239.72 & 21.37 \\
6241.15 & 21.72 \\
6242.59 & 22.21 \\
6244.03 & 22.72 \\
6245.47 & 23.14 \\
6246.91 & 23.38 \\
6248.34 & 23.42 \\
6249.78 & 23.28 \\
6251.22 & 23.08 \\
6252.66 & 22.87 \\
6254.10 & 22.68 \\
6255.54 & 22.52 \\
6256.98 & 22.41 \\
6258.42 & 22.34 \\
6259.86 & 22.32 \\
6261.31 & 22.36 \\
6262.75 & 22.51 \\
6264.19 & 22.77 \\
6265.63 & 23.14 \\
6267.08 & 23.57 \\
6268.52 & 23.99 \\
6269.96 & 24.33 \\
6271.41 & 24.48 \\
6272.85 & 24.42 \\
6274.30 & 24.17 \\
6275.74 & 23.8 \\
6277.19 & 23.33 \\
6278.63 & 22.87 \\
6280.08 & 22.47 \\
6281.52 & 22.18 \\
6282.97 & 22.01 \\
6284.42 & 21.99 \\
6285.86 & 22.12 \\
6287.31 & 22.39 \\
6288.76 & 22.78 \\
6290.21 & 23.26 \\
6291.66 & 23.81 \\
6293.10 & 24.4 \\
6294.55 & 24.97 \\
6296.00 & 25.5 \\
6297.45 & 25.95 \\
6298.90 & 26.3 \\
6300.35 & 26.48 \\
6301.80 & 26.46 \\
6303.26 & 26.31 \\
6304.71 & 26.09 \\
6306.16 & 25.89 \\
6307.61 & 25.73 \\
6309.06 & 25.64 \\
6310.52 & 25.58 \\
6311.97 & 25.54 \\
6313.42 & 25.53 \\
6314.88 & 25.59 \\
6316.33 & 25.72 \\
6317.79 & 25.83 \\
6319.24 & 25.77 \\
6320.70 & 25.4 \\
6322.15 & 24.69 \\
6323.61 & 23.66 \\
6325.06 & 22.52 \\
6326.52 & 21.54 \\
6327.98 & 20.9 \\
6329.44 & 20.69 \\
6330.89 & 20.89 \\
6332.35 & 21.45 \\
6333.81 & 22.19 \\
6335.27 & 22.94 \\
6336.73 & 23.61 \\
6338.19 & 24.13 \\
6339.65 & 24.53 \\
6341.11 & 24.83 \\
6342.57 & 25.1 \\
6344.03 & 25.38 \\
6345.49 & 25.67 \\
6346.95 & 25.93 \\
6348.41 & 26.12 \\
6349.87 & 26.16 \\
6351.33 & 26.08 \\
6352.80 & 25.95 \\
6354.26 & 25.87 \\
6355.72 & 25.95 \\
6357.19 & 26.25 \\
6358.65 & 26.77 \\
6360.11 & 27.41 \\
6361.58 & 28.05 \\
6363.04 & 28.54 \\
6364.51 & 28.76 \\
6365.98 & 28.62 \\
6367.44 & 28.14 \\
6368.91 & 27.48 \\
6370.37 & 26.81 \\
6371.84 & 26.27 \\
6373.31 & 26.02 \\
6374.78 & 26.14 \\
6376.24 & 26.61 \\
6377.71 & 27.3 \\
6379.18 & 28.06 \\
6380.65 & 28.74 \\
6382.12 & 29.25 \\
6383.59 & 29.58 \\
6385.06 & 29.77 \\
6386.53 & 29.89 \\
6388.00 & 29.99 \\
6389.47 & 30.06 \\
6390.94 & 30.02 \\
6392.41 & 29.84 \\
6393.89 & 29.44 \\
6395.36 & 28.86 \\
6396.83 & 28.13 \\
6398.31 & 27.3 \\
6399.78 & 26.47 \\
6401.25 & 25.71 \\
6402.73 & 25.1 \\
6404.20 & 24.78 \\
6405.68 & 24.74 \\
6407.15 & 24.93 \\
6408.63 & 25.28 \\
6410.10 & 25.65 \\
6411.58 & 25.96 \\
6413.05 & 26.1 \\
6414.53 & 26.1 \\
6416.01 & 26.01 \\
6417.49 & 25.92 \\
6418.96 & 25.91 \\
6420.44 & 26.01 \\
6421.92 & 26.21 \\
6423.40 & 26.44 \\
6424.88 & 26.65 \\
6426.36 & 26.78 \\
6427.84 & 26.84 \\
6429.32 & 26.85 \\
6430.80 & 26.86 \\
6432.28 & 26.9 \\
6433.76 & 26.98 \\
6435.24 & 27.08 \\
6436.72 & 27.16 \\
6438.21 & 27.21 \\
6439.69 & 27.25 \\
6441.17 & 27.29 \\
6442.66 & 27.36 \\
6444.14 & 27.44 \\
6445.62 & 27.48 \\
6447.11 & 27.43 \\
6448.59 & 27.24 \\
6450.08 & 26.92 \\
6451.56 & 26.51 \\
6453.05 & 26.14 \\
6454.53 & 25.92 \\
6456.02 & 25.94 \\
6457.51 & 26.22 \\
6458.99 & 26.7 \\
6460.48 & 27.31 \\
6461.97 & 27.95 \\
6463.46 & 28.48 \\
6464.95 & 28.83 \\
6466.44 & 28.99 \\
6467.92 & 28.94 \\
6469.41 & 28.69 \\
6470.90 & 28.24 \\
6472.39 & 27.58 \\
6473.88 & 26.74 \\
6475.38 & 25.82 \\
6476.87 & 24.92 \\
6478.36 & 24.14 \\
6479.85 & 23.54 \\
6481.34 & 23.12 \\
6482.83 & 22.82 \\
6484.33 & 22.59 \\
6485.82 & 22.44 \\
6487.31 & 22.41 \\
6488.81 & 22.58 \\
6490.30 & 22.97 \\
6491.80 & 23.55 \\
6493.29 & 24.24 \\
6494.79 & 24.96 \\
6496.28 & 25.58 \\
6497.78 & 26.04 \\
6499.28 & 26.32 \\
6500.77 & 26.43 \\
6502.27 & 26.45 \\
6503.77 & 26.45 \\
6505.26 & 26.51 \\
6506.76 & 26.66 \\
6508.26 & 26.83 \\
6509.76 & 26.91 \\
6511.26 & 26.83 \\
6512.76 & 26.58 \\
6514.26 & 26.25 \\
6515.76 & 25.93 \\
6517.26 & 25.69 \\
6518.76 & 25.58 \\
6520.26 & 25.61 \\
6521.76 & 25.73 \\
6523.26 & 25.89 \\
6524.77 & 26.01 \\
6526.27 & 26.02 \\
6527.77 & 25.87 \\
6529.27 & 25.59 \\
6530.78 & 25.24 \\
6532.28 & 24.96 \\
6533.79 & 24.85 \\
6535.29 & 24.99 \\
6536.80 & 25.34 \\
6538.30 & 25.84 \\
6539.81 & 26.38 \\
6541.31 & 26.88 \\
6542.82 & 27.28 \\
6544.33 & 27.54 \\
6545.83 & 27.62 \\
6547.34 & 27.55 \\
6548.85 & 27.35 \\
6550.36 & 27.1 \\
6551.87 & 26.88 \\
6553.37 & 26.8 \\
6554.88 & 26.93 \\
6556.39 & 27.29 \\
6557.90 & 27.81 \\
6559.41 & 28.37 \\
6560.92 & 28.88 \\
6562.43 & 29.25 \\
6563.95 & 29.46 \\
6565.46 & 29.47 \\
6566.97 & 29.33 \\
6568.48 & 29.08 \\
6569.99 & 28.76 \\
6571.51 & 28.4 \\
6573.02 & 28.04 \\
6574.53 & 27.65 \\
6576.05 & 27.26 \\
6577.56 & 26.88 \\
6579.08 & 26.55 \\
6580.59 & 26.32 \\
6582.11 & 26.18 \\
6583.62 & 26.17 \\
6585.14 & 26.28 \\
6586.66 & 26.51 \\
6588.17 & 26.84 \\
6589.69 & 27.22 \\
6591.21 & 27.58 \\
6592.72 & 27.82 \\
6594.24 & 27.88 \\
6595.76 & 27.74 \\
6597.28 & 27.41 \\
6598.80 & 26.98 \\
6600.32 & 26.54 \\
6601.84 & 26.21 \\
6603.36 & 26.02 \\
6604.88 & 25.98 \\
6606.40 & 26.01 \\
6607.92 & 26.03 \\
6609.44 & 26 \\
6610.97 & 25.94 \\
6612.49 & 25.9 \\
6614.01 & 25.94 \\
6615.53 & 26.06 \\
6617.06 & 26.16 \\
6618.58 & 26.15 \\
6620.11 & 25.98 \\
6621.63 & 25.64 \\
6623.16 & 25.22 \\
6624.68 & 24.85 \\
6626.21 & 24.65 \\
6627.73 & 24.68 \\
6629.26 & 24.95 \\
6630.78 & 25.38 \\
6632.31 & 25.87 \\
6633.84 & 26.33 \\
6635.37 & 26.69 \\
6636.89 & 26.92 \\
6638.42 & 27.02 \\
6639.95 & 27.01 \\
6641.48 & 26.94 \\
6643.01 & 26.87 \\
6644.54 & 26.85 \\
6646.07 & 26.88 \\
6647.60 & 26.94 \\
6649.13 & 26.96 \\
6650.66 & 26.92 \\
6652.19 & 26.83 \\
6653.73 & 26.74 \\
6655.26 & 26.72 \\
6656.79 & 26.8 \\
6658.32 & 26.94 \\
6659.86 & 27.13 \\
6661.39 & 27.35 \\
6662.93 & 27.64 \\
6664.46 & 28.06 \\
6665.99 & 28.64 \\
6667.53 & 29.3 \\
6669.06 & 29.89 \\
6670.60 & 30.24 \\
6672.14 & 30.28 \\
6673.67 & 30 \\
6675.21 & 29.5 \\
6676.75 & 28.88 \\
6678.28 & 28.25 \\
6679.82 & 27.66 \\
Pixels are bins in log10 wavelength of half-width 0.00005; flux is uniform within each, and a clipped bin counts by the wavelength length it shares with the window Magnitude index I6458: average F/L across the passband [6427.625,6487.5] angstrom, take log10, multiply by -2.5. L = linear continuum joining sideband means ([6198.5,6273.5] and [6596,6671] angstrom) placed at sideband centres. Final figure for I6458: -0.09 mag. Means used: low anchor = 21.5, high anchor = 26.6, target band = 26.5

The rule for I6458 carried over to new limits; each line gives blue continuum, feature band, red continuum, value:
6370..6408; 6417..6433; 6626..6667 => 0.04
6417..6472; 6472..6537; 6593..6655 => 0.07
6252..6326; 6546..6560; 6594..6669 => -0.05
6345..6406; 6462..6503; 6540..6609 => 0.08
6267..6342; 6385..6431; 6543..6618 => -0.07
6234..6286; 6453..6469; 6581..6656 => -0.11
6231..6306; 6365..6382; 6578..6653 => -0.14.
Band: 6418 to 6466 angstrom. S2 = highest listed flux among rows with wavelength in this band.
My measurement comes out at 28.83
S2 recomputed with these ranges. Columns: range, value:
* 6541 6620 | 29.47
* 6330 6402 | 30.06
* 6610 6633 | 26.16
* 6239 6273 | 24.48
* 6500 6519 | 26.91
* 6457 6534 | 28.99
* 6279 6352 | 26.48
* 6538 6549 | 27.62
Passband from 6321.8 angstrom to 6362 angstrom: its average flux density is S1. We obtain 24.4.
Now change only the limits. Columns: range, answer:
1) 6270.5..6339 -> 24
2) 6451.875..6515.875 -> 25.9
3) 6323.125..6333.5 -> 21.6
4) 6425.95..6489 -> 26.4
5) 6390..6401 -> 28.5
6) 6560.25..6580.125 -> 28.4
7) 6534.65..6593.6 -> 27.4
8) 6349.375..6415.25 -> 27.3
